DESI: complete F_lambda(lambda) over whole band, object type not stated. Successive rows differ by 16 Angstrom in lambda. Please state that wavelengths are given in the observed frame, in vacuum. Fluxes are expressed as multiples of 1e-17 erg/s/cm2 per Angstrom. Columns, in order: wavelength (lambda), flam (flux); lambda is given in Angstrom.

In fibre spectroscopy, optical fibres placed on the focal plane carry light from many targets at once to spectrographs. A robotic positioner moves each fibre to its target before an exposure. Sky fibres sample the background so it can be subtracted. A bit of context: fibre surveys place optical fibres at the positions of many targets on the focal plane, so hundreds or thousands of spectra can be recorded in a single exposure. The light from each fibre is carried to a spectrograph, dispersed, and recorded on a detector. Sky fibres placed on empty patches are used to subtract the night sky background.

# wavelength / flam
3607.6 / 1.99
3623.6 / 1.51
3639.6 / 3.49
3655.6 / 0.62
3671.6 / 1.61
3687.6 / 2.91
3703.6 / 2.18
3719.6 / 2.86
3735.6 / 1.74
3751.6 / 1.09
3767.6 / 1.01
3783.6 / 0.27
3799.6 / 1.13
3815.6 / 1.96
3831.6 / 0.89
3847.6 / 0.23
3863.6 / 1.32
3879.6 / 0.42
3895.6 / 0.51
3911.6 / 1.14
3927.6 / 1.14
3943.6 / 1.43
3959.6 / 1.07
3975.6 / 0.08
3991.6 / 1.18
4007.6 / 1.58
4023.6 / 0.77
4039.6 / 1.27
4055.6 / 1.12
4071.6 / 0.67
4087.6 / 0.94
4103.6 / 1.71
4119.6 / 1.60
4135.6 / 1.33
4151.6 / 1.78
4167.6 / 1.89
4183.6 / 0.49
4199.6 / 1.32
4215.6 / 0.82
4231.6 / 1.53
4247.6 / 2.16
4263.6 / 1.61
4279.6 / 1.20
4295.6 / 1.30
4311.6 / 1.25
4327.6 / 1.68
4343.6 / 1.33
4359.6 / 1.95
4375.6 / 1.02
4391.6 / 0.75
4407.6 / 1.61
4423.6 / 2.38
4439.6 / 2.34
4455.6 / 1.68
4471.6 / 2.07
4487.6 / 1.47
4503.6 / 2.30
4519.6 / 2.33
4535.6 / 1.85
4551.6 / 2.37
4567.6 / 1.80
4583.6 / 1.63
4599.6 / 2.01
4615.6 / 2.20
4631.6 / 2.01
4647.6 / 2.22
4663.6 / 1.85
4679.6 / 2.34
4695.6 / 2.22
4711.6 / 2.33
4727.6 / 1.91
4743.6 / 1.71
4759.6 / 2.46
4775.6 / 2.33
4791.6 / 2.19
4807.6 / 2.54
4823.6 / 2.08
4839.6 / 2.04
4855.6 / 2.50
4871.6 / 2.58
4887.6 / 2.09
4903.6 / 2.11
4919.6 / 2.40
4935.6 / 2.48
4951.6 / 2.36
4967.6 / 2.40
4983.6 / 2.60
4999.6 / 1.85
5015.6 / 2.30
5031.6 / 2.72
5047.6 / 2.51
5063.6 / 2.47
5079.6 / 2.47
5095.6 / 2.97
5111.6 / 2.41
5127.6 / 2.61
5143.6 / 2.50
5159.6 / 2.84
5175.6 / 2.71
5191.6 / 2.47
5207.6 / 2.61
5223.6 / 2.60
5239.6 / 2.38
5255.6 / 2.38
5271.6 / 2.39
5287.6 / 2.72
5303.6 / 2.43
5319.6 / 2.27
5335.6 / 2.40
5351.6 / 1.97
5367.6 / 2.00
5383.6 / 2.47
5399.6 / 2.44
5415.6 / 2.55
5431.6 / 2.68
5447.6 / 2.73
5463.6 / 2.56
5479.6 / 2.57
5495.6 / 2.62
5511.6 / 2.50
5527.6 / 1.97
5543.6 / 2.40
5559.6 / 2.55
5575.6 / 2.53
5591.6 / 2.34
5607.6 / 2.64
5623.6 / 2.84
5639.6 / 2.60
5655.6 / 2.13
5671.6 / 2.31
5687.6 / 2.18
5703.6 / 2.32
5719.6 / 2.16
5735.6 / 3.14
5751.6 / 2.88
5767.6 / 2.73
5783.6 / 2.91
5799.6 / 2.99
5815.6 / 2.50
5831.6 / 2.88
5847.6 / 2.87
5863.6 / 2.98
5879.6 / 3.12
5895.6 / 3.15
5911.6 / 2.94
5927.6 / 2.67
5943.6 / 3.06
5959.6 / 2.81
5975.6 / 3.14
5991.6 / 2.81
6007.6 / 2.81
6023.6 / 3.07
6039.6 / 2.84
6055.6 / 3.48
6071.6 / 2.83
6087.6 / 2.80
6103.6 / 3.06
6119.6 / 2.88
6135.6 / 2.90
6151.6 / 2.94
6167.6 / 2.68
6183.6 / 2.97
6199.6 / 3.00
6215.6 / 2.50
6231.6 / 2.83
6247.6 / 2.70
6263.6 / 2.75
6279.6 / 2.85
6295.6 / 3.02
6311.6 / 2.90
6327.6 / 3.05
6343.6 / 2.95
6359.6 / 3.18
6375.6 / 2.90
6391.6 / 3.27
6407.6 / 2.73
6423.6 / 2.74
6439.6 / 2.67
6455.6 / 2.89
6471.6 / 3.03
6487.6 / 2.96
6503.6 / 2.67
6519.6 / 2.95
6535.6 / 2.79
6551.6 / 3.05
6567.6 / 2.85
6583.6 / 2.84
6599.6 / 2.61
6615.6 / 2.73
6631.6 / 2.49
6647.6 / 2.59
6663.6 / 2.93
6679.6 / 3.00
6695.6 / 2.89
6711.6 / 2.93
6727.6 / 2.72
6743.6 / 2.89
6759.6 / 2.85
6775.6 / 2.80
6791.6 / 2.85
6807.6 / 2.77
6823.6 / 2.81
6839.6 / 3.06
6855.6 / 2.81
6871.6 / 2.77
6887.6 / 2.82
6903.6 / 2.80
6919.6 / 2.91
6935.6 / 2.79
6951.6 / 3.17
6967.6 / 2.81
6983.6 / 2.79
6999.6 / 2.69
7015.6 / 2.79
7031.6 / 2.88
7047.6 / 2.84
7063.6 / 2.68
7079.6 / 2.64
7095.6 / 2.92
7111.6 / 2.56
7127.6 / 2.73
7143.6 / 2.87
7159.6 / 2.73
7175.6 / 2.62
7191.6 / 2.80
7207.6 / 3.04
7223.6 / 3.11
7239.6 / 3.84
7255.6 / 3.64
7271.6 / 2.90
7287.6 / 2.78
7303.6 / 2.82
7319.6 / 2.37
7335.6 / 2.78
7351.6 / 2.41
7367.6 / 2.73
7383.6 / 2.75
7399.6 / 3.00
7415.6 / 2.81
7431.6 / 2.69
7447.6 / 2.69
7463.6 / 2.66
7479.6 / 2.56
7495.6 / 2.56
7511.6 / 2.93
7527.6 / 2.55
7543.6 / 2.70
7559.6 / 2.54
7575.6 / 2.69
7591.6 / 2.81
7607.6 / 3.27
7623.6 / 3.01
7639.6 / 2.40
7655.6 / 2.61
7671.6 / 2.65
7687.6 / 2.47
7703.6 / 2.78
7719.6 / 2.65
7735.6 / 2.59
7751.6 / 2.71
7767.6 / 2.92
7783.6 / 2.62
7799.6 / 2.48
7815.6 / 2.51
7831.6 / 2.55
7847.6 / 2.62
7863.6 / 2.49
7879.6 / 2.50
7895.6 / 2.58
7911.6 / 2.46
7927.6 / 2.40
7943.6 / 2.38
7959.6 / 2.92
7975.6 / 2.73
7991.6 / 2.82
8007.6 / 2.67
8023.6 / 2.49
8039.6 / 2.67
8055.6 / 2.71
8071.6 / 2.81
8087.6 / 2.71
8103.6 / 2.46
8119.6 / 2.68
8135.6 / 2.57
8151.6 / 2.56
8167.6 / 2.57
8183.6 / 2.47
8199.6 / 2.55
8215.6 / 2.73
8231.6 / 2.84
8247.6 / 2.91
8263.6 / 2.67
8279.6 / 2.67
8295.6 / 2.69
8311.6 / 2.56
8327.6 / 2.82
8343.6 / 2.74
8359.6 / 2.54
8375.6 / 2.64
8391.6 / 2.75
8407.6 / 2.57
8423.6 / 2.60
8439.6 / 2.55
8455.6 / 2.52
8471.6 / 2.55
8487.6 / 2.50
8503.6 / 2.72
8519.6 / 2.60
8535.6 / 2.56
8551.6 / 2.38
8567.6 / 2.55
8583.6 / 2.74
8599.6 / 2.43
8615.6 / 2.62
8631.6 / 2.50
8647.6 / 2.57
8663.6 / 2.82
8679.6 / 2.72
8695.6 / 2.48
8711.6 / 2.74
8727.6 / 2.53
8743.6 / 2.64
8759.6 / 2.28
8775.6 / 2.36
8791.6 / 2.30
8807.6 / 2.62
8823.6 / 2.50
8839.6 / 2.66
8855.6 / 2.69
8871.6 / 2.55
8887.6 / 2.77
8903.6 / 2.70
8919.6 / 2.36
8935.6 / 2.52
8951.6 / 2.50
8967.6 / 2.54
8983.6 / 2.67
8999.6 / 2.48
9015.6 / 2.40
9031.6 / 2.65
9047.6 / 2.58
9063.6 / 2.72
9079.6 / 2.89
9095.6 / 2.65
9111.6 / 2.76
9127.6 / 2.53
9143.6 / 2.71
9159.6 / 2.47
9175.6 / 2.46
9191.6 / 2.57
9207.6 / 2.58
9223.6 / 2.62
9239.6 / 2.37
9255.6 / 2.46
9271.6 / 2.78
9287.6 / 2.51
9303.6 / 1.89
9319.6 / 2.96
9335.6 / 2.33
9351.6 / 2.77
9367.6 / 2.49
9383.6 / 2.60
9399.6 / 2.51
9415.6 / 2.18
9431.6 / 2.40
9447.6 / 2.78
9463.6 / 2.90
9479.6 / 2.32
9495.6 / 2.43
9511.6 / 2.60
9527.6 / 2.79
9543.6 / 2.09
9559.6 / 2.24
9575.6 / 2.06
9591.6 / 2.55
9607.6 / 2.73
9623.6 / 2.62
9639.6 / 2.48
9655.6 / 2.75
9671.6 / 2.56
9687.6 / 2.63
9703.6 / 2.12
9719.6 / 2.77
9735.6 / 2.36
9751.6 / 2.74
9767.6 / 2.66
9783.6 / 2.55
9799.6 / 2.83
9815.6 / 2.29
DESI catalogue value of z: 0.10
